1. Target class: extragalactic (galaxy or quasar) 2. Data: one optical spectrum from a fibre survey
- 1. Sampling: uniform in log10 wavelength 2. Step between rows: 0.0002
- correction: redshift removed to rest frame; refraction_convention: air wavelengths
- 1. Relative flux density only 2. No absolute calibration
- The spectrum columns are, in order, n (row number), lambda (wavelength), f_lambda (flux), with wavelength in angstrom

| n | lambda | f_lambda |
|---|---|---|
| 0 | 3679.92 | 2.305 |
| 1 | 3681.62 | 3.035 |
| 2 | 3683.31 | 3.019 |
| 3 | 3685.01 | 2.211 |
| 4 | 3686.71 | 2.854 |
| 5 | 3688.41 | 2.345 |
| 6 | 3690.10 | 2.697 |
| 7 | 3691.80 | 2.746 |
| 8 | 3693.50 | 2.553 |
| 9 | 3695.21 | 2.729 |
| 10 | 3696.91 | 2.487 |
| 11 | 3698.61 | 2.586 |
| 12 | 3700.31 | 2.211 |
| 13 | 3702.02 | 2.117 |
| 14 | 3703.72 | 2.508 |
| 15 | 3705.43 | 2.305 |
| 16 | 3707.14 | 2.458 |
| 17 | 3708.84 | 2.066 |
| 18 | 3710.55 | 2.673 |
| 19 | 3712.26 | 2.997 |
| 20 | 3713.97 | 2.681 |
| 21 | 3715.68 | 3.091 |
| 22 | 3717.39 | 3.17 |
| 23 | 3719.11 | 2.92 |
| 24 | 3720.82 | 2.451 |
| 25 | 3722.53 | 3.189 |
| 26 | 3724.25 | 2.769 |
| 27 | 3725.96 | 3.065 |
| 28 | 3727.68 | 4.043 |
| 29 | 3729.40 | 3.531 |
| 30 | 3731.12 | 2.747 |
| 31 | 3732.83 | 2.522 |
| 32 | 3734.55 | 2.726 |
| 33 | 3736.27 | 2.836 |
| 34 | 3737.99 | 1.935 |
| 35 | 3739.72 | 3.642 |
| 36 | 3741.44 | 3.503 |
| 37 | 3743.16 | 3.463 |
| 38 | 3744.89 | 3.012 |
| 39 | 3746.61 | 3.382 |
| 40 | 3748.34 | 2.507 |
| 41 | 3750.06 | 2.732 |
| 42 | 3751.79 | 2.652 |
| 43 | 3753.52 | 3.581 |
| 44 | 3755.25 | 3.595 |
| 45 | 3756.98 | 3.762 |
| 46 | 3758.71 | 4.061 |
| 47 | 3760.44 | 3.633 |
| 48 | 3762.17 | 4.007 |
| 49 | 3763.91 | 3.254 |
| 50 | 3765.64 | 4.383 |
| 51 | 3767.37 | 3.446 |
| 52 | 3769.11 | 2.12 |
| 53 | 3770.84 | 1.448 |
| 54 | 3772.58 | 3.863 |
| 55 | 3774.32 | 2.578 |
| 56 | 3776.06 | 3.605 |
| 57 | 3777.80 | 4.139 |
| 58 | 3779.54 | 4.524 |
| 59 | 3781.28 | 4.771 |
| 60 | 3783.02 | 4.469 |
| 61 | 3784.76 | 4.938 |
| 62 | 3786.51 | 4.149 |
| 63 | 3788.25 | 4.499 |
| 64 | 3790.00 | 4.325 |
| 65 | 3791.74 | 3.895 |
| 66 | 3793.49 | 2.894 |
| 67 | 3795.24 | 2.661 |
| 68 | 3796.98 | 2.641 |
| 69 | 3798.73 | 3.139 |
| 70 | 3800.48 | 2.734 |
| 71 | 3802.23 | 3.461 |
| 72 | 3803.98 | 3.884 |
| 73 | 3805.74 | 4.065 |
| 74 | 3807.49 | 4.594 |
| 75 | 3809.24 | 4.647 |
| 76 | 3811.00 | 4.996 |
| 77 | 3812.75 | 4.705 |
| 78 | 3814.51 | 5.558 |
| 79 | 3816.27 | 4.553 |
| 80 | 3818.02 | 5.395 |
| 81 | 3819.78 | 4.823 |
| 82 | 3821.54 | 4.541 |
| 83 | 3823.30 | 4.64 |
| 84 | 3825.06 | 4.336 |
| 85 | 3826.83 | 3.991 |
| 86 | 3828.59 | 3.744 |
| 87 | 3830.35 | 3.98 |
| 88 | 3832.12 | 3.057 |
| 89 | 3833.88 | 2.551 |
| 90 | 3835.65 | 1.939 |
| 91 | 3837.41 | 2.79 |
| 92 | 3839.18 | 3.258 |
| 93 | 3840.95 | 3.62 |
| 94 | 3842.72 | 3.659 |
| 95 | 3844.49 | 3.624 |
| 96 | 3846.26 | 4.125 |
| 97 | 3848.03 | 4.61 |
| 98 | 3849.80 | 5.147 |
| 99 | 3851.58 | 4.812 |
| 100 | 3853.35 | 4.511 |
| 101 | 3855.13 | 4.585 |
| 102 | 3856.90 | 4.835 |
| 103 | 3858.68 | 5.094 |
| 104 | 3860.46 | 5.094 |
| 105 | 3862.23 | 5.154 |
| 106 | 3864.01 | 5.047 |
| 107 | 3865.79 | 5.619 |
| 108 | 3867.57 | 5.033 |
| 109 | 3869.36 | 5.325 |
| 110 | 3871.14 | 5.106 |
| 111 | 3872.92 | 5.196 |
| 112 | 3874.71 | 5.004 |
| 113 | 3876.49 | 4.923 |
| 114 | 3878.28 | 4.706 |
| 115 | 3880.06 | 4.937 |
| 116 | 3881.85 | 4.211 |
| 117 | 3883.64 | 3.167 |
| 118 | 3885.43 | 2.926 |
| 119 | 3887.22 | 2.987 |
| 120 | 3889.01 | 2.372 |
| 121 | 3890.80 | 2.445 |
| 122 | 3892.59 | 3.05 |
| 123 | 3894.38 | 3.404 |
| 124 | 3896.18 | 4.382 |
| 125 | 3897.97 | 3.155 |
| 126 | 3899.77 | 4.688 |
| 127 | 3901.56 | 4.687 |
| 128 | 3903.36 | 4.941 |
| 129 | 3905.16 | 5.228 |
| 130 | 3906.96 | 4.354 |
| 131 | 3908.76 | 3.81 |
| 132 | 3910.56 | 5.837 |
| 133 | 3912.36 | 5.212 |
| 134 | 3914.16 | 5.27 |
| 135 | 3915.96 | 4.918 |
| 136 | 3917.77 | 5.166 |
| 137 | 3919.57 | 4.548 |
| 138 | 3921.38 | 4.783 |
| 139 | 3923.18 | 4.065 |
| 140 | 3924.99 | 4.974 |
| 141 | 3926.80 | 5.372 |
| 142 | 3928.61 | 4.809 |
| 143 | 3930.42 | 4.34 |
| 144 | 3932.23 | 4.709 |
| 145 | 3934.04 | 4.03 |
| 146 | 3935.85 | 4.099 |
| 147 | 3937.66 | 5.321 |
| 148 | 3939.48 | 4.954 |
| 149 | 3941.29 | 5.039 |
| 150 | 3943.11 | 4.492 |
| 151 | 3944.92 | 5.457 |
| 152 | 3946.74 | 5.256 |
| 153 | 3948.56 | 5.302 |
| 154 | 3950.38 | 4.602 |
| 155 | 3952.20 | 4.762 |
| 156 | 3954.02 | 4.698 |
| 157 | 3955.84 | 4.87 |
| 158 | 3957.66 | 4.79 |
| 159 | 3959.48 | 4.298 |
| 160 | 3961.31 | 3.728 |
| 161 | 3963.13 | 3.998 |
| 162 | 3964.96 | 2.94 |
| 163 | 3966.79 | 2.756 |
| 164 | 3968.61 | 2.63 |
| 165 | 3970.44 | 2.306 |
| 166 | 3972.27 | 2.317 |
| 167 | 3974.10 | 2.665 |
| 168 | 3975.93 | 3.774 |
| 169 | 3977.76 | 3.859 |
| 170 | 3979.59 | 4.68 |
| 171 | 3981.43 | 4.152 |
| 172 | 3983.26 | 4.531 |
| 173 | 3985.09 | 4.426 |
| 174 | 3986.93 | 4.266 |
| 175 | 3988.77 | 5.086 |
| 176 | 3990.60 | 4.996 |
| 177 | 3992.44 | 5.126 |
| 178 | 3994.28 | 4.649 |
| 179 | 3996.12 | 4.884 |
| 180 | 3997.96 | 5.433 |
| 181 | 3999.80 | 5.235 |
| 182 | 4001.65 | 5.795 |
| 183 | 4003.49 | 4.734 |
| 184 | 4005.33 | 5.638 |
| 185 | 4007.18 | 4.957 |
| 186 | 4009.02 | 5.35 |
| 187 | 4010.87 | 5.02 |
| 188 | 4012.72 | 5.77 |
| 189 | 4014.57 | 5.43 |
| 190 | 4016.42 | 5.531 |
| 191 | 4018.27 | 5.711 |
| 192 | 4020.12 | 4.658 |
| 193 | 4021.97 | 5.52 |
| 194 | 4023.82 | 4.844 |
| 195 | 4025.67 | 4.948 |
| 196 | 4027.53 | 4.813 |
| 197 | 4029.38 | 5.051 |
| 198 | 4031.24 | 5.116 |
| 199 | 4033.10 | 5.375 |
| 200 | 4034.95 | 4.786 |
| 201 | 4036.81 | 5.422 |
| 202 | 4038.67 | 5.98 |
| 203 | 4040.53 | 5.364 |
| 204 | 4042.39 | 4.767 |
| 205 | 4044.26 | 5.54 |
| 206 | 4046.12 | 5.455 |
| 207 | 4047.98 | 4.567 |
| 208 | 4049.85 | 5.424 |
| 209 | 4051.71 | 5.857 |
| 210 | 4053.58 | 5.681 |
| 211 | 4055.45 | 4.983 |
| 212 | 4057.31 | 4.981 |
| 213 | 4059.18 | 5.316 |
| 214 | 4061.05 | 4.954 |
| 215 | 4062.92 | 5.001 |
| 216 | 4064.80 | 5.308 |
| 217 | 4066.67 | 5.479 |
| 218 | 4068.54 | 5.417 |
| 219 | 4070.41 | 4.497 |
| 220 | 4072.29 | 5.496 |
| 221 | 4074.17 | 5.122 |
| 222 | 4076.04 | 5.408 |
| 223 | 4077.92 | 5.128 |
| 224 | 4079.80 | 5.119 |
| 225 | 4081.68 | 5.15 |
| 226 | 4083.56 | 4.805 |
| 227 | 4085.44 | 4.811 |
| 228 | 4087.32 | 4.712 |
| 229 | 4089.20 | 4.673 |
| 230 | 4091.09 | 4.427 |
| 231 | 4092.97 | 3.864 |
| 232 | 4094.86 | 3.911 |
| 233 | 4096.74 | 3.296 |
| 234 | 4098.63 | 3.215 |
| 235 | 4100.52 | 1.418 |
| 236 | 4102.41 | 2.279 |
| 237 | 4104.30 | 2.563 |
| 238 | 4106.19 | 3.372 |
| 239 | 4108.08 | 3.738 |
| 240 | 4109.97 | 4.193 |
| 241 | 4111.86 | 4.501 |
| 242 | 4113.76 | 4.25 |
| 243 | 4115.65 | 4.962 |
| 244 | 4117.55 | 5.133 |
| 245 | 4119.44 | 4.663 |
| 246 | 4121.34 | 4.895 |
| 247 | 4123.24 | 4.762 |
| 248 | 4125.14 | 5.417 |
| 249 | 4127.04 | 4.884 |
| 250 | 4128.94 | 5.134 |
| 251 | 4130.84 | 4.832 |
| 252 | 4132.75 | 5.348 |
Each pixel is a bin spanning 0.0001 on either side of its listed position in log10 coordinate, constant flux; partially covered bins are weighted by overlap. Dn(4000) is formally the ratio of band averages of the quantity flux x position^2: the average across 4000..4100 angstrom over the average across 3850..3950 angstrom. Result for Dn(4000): 1.18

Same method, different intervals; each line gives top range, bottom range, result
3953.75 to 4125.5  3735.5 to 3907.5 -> 1.31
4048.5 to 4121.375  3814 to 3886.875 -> 1.18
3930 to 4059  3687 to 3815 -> 1.64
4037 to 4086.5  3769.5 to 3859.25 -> 1.49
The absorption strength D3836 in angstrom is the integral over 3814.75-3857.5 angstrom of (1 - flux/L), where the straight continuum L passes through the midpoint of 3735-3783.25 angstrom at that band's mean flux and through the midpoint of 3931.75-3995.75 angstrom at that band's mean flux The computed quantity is -4.1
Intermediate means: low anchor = 3.37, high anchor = 4.27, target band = 4.06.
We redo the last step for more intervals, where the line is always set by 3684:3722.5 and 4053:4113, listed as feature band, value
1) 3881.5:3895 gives 1.9 angstrom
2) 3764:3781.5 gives -2.9 angstrom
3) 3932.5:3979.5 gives -3.8 angstrom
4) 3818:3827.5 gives -4.1 angstrom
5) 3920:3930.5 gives -3.0 angstrom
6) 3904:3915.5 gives -4.3 angstrom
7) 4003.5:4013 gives -2.7 angstrom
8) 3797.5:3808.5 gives -1.9 angstrom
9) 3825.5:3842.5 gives -0.1 angstrom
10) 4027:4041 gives -3.4 angstrom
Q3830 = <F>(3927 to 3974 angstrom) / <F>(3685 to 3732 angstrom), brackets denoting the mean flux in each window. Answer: 1.55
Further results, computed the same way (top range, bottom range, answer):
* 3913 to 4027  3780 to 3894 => 1.12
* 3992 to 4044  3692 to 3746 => 1.86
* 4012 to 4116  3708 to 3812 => 1.41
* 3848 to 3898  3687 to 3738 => 1.61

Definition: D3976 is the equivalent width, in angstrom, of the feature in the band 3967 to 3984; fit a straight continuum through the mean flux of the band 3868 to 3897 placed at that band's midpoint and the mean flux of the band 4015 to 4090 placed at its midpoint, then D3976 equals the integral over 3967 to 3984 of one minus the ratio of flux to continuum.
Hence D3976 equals 4.6 angstrom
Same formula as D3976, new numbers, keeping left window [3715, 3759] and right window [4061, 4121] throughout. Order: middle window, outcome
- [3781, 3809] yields -4.3 angstrom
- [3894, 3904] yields -1.5 angstrom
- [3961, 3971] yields 2.3 angstrom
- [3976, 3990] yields -1.4 angstrom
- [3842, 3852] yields -2.3 angstrom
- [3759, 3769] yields -1.4 angstrom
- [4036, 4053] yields -4.6 angstrom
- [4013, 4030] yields -4.3 angstrom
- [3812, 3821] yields -4.3 angstrom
